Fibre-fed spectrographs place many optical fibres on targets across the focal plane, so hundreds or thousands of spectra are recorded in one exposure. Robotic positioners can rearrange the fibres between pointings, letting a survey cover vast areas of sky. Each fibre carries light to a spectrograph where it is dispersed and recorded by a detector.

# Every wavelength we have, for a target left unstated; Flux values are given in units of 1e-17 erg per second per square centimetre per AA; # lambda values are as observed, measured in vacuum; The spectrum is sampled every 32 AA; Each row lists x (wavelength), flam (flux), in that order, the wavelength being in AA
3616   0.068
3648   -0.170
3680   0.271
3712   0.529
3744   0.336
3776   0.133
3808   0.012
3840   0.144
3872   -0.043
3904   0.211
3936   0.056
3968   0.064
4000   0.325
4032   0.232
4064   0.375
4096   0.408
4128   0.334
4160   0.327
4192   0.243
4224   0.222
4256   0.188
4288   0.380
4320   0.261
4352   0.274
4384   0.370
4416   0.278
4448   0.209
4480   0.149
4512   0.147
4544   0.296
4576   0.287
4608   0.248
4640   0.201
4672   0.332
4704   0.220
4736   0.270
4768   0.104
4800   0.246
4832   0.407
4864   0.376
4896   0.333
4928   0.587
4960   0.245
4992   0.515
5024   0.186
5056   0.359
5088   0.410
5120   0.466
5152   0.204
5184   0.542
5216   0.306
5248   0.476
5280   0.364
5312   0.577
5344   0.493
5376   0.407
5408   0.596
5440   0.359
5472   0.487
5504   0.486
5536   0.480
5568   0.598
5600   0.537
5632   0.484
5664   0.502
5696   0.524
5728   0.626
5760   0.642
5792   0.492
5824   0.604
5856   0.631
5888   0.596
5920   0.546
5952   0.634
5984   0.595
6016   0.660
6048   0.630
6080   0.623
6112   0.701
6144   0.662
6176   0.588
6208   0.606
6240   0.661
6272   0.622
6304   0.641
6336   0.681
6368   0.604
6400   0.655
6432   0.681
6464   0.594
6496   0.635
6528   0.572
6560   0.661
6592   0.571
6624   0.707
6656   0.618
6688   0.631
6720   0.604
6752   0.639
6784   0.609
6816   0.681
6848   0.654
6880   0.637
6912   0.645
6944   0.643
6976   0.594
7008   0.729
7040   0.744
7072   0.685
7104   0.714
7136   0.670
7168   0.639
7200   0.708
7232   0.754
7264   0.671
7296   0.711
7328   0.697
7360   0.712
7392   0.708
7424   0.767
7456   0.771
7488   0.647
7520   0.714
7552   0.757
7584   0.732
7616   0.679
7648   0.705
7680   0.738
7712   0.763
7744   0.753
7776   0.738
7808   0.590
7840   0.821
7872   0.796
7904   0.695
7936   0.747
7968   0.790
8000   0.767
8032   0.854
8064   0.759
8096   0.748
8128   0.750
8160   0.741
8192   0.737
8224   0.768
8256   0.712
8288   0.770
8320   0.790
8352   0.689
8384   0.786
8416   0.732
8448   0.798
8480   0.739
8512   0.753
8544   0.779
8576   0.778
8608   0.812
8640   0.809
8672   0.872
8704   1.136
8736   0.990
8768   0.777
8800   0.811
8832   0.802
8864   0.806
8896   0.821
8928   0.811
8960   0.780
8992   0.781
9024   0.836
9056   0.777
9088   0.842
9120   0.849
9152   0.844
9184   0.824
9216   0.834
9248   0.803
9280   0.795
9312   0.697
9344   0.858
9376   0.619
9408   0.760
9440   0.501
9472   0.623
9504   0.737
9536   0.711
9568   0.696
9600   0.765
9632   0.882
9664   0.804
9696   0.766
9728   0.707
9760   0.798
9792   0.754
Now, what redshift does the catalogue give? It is 0.32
